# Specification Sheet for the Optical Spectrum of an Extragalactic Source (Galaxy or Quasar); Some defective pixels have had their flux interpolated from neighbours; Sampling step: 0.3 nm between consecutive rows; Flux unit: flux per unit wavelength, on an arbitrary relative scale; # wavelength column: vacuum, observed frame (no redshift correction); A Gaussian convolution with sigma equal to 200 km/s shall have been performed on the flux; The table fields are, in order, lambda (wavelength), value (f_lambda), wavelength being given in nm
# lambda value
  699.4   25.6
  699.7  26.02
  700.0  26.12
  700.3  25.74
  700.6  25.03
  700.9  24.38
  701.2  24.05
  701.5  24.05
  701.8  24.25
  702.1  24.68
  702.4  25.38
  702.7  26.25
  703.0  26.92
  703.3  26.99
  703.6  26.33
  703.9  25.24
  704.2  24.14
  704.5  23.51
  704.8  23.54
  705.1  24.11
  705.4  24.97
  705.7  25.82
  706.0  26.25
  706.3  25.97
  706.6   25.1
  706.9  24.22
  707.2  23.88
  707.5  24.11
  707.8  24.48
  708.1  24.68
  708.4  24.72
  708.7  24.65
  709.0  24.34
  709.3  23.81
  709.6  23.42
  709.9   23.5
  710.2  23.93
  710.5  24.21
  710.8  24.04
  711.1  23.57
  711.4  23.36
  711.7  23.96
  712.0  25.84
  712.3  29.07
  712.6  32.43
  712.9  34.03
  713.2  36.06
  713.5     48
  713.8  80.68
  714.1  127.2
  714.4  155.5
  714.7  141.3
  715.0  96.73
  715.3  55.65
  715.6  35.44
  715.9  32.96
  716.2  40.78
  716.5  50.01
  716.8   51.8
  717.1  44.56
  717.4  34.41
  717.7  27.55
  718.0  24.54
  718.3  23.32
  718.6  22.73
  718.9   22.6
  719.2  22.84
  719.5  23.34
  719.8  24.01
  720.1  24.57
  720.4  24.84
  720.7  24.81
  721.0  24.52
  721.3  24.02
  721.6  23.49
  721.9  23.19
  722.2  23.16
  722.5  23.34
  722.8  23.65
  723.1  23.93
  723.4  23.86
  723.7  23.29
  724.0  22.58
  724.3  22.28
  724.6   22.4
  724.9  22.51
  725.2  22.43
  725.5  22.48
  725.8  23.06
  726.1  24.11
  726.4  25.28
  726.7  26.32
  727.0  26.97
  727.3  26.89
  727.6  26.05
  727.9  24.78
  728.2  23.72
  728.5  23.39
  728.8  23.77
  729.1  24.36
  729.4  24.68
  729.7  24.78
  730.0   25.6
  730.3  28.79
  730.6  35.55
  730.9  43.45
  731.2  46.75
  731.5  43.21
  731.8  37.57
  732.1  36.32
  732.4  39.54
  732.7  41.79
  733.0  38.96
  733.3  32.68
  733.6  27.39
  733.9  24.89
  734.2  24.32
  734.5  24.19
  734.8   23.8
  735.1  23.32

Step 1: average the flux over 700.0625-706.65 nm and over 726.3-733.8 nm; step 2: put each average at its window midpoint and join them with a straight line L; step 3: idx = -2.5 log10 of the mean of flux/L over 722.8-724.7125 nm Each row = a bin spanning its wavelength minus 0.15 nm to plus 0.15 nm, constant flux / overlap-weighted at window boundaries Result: 0.273 mag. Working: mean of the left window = 25.1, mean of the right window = 31.1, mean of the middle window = 23.1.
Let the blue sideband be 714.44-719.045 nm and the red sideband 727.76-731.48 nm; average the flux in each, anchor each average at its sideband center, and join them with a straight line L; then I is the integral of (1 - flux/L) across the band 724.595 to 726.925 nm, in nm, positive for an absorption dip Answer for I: 0.772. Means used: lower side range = 49.6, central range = 23.8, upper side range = 29.6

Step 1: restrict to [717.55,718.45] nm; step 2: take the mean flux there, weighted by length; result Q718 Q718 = 25.1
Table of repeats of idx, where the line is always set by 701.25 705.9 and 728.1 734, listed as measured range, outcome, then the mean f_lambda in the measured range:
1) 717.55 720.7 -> 0.21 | 24.1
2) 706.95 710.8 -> 0.10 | 24.1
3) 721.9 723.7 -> 0.27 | 23.5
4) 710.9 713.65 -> -0.12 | 30.6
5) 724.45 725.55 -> 0.35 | 22.5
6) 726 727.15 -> 0.21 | 25.7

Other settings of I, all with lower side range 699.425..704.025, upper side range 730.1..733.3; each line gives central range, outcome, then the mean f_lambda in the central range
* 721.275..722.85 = 0.50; 23.4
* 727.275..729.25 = 0.67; 24.6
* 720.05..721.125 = 0.29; 24.7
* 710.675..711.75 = 0.21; 23.7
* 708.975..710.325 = 0.24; 23.7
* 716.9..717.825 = -0.12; 36.6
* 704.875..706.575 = 0.12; 25.3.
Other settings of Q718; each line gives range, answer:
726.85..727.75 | 26.6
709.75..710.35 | 23.7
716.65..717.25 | 48.2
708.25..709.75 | 24.2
